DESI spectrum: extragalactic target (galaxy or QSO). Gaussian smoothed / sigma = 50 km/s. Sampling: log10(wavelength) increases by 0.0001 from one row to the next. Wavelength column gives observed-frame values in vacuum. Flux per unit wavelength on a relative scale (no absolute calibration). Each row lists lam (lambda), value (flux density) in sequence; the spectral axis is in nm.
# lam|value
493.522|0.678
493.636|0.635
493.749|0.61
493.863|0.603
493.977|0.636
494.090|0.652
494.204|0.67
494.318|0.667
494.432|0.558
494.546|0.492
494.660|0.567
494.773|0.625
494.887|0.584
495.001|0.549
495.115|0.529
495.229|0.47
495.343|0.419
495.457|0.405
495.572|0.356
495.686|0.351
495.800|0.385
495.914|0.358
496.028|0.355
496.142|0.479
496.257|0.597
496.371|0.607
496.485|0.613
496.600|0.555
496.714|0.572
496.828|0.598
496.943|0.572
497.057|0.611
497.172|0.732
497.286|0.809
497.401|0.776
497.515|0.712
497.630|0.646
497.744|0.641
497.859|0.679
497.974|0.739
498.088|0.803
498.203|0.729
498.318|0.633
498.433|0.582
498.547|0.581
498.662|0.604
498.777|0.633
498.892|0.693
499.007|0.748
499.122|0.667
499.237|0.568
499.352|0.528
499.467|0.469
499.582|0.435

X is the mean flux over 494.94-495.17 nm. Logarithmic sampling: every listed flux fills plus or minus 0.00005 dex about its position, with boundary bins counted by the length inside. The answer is 0.54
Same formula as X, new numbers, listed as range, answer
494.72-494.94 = 0.604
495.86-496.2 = 0.397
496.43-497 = 0.582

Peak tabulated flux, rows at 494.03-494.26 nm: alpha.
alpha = 0.67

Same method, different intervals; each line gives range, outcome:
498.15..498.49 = 0.729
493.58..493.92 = 0.635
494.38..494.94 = 0.625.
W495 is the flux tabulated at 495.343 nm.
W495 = 0.419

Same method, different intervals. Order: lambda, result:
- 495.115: 0.529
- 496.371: 0.607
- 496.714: 0.572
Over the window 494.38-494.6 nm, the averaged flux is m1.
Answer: 0.524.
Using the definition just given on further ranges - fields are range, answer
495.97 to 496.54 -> 0.53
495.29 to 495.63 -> 0.392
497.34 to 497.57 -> 0.745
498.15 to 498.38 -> 0.677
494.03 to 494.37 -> 0.663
